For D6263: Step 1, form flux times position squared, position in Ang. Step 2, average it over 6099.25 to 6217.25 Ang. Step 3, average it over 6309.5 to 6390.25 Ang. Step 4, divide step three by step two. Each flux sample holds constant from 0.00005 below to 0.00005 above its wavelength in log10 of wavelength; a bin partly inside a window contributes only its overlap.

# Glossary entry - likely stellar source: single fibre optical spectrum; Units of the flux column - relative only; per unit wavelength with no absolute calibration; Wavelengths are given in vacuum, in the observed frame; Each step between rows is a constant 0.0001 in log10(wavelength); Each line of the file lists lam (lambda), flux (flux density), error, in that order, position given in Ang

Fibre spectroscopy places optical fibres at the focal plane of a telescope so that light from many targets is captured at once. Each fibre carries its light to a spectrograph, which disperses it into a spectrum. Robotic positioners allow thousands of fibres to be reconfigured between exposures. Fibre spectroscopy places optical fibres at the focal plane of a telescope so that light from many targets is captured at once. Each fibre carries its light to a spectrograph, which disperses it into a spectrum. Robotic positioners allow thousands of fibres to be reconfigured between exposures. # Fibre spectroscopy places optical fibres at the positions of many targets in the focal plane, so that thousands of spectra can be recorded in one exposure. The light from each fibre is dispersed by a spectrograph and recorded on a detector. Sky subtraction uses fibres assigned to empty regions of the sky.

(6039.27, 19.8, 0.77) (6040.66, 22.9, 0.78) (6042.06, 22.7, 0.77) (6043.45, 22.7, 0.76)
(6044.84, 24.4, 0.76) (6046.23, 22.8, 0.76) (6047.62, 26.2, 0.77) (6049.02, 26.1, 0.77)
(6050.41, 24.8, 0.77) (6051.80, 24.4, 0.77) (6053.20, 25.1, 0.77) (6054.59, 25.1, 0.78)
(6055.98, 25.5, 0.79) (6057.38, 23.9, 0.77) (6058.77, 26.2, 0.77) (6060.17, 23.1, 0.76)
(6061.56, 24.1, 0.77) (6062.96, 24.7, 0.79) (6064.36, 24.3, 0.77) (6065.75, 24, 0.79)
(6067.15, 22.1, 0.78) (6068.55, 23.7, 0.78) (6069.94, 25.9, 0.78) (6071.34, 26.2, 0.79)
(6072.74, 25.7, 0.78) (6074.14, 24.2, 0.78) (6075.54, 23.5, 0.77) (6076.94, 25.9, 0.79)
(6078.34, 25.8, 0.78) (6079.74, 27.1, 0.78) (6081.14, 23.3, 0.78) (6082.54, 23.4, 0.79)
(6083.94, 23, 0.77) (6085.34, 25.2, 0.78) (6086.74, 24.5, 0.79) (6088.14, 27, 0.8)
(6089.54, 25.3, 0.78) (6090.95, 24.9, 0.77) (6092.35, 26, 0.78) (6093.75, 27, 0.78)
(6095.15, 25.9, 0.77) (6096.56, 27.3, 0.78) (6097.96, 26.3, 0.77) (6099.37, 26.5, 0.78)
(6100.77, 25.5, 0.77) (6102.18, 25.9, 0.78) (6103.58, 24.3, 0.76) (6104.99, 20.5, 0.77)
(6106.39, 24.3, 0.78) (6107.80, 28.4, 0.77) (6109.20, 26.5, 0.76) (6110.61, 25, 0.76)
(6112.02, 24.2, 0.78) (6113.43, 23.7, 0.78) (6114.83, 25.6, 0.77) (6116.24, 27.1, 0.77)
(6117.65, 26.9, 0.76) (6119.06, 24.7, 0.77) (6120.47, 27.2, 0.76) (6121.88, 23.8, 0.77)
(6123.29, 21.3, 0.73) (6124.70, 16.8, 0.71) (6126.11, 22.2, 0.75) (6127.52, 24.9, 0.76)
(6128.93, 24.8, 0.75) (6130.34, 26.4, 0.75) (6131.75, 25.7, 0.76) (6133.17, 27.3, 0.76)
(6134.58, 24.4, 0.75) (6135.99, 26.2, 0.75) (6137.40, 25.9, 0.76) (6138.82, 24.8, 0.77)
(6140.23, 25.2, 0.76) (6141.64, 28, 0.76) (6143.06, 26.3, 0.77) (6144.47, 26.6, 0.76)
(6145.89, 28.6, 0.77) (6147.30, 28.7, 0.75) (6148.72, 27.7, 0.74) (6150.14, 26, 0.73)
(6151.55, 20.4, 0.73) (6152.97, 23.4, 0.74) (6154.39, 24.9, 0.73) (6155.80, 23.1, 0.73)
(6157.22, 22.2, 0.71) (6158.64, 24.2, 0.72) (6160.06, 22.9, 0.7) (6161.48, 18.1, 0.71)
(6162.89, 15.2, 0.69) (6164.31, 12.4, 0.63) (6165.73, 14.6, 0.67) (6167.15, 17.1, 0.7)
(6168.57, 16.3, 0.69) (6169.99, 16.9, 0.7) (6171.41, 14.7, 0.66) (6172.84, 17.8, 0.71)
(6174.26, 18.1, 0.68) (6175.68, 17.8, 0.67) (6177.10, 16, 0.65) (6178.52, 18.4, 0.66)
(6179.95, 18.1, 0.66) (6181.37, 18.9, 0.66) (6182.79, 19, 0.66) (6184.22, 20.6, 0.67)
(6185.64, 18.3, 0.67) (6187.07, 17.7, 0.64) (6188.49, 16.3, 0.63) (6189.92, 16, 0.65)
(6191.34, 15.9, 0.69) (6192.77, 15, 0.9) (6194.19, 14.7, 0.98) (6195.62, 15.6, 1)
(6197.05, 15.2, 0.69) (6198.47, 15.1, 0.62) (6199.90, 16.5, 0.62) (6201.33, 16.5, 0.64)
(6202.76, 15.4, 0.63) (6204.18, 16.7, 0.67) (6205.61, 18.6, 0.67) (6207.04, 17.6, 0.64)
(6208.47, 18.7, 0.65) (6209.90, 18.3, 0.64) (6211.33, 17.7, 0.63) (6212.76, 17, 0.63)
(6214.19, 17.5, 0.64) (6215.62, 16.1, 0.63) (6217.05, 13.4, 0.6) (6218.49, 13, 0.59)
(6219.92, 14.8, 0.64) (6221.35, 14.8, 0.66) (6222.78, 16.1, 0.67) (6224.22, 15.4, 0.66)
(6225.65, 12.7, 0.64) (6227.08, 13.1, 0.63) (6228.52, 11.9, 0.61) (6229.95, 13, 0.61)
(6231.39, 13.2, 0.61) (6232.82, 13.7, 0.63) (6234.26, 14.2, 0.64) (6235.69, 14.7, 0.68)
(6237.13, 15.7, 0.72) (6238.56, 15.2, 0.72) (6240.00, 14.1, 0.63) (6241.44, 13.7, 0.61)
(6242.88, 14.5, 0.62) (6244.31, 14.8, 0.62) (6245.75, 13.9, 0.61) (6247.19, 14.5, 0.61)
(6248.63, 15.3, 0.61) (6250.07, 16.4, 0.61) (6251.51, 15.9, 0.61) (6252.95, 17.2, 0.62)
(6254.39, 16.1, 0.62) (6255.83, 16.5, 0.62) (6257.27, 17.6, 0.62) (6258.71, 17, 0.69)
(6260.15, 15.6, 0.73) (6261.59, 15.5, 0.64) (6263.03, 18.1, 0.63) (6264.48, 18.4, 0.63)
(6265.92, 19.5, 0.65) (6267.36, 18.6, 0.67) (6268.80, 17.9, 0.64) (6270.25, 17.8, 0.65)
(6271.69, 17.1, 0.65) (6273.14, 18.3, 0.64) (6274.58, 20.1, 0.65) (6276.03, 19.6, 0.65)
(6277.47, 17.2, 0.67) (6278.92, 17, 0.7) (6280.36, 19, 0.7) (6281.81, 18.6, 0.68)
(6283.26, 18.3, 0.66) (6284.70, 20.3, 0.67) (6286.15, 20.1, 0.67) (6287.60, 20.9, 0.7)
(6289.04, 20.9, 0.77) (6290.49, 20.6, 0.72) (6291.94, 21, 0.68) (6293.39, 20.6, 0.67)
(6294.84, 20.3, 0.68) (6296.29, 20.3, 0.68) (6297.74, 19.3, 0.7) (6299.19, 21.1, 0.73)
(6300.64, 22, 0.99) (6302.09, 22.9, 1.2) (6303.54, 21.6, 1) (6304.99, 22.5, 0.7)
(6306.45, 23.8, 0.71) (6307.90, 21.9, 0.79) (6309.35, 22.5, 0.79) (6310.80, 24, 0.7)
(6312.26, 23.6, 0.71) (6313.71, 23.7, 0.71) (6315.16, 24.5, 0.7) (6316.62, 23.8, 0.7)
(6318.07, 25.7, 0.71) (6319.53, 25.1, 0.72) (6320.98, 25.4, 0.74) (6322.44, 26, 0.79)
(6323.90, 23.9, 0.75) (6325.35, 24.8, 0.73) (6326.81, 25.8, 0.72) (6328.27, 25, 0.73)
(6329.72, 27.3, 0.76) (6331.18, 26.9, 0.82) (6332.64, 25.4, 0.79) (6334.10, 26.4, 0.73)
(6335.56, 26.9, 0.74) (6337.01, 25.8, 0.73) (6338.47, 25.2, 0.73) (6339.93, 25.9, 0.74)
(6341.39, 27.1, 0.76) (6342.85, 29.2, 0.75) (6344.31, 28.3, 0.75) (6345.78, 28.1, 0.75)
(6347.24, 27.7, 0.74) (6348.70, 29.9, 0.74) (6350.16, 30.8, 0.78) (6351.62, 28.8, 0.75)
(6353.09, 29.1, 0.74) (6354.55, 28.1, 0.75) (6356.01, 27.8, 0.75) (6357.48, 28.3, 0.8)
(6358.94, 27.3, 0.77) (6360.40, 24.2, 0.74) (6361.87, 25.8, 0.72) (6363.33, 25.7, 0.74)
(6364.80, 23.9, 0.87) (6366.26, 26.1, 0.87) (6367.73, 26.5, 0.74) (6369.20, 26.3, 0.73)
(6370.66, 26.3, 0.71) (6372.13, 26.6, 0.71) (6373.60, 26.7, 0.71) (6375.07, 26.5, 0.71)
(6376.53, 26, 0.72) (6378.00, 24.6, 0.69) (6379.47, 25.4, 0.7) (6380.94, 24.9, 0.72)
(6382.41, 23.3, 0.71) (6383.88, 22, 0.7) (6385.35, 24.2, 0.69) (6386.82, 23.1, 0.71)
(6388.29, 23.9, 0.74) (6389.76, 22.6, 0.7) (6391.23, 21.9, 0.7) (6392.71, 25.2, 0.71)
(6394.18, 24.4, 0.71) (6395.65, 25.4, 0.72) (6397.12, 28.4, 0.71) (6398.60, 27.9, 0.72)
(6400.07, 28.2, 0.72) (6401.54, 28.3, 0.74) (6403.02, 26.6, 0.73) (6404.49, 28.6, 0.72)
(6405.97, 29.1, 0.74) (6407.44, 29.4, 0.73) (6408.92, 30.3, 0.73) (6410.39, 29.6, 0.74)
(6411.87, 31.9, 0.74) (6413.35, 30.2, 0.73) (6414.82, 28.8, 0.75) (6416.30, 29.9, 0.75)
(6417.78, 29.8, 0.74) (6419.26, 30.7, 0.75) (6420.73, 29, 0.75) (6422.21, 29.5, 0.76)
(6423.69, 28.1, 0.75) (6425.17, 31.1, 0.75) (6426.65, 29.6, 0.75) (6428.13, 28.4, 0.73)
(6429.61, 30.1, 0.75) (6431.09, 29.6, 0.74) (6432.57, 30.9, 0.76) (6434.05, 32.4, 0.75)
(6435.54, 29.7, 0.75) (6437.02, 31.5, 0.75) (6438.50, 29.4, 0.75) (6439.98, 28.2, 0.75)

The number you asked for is 1.3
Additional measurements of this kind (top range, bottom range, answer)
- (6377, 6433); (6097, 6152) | 1.19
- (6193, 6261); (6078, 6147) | 0.63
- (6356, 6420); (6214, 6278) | 1.77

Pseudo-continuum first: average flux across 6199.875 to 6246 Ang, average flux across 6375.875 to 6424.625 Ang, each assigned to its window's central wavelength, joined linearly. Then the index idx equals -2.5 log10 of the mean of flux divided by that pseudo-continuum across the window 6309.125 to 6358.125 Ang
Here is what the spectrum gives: -0.17 mag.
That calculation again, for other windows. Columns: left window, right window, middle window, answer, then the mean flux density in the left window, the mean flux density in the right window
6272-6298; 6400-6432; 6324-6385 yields -0.08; 19.5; 29.4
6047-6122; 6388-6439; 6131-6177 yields 0.17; 25.1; 28.6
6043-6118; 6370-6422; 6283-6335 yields 0.15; 25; 26.9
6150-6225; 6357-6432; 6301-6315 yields 0.00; 17.5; 27.1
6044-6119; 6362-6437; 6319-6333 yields 0.05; 25.1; 27.4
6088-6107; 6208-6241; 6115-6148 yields -0.13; 25.4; 14.9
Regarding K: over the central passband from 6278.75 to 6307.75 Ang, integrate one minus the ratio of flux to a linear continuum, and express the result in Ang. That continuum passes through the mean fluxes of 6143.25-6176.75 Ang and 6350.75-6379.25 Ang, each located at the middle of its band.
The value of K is 4.6 Ang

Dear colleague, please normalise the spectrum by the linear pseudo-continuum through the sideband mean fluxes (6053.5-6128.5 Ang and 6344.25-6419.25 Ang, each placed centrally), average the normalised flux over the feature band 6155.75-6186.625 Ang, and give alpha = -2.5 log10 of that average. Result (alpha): 0.37 mag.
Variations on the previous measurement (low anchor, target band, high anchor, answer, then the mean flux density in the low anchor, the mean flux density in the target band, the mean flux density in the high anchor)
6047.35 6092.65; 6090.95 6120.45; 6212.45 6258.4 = -0.13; 24.8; 25.6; 14.9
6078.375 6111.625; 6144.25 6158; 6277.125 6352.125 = -0.01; 25.4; 25.1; 23.8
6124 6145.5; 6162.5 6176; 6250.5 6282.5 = 0.40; 25.1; 16.1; 17.7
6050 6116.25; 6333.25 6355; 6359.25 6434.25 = -0.04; 25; 27.8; 27.2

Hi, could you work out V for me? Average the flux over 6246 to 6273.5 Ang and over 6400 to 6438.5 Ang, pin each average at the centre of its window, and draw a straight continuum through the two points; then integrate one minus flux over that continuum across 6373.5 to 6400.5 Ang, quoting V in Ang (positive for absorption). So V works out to 2.2 Ang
